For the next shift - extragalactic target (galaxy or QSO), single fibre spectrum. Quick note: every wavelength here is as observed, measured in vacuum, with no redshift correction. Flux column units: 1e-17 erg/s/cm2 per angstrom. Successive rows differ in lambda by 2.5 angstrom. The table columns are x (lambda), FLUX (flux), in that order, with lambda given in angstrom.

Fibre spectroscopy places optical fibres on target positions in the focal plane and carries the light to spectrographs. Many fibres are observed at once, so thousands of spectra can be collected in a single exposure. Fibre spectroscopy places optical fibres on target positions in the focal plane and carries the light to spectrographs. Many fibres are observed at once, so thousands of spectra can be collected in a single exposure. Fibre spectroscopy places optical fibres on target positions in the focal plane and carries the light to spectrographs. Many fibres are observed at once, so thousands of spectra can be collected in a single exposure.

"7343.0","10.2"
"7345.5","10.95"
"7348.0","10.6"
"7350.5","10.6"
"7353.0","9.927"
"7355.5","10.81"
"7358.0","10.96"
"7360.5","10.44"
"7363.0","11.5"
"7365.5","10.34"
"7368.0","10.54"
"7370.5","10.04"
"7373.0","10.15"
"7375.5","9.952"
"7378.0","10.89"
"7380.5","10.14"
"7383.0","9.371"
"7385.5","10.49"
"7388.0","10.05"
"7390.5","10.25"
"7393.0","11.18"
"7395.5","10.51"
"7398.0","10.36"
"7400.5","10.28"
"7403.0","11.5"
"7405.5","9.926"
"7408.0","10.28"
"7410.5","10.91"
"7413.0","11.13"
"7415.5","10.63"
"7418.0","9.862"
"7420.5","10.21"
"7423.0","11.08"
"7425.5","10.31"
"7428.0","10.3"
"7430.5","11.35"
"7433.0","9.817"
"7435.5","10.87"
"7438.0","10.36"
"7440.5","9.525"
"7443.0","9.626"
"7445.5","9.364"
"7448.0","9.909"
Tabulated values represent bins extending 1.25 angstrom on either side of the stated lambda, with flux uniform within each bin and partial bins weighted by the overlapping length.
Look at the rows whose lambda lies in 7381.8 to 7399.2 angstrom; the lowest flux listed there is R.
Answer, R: 9.371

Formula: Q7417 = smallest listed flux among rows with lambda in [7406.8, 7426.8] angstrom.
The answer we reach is 9.862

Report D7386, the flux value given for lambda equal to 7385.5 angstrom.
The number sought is 10.49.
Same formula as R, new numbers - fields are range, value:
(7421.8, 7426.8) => 10.31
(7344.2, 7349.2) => 10.6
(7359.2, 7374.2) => 10.04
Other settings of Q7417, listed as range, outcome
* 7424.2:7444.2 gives 9.525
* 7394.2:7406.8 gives 9.926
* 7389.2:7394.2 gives 10.25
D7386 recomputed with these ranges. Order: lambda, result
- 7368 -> 10.54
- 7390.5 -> 10.25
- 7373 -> 10.15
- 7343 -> 10.2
